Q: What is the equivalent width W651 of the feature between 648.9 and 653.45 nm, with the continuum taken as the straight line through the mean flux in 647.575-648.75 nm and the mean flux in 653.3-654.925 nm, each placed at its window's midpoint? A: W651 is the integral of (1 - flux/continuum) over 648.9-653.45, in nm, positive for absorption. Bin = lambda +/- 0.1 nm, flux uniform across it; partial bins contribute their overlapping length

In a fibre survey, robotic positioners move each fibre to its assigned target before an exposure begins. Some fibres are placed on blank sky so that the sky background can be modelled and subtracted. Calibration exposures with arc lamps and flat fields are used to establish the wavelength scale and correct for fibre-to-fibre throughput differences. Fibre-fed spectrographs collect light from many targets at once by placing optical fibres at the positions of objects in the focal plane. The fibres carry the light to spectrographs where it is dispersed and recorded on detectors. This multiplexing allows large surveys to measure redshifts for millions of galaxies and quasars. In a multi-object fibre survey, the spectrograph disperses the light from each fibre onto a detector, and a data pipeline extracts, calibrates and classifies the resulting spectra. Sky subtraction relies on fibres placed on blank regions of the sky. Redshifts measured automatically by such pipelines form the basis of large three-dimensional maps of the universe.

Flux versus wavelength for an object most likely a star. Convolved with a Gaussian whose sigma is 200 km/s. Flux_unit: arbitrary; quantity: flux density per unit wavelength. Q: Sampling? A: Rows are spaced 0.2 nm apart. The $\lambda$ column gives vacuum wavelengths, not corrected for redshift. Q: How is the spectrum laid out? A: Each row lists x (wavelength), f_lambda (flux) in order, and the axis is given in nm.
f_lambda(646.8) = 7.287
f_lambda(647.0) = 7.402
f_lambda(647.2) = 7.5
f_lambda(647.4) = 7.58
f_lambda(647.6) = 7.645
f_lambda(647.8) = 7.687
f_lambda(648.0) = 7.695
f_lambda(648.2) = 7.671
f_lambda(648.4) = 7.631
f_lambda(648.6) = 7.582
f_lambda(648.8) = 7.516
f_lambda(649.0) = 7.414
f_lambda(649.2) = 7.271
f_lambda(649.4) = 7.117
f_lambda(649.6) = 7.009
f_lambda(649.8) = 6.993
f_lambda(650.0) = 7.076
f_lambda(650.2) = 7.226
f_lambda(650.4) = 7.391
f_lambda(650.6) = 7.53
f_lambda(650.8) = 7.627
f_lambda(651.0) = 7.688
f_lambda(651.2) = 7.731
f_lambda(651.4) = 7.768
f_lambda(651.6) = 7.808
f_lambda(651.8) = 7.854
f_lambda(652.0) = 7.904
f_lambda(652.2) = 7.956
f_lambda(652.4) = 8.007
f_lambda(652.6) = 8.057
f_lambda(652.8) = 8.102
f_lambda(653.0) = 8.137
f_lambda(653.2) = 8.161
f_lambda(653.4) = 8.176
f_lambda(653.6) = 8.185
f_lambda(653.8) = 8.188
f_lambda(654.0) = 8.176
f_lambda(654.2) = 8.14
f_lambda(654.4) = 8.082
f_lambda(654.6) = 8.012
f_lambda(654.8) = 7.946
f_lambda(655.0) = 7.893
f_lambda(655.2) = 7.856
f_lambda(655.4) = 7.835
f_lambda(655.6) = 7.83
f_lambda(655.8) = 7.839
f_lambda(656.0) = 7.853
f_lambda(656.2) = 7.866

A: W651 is 0.14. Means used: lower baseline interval 7.65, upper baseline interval 8.11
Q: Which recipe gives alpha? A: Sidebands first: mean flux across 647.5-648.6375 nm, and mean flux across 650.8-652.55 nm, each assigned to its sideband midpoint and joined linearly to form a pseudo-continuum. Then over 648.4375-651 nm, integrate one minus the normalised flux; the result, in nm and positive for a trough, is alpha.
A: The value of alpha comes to 0.13 nm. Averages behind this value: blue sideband 7.66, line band 7.34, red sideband 7.83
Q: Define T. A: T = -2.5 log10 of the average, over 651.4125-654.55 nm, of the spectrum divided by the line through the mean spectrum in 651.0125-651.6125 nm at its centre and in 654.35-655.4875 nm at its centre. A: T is -0.03 mag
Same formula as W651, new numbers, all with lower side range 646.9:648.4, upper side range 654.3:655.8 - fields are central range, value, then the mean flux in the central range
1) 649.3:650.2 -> 0.07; 7.07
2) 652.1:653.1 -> -0.03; 8.05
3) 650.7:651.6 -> 0.00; 7.72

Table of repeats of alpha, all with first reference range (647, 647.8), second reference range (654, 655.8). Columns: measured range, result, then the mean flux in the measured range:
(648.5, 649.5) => 0.04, 7.38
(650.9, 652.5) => -0.01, 7.84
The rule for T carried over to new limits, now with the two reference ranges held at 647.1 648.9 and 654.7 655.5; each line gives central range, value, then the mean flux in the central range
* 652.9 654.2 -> -0.047 mag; 8.17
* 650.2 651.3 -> 0.022 mag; 7.56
